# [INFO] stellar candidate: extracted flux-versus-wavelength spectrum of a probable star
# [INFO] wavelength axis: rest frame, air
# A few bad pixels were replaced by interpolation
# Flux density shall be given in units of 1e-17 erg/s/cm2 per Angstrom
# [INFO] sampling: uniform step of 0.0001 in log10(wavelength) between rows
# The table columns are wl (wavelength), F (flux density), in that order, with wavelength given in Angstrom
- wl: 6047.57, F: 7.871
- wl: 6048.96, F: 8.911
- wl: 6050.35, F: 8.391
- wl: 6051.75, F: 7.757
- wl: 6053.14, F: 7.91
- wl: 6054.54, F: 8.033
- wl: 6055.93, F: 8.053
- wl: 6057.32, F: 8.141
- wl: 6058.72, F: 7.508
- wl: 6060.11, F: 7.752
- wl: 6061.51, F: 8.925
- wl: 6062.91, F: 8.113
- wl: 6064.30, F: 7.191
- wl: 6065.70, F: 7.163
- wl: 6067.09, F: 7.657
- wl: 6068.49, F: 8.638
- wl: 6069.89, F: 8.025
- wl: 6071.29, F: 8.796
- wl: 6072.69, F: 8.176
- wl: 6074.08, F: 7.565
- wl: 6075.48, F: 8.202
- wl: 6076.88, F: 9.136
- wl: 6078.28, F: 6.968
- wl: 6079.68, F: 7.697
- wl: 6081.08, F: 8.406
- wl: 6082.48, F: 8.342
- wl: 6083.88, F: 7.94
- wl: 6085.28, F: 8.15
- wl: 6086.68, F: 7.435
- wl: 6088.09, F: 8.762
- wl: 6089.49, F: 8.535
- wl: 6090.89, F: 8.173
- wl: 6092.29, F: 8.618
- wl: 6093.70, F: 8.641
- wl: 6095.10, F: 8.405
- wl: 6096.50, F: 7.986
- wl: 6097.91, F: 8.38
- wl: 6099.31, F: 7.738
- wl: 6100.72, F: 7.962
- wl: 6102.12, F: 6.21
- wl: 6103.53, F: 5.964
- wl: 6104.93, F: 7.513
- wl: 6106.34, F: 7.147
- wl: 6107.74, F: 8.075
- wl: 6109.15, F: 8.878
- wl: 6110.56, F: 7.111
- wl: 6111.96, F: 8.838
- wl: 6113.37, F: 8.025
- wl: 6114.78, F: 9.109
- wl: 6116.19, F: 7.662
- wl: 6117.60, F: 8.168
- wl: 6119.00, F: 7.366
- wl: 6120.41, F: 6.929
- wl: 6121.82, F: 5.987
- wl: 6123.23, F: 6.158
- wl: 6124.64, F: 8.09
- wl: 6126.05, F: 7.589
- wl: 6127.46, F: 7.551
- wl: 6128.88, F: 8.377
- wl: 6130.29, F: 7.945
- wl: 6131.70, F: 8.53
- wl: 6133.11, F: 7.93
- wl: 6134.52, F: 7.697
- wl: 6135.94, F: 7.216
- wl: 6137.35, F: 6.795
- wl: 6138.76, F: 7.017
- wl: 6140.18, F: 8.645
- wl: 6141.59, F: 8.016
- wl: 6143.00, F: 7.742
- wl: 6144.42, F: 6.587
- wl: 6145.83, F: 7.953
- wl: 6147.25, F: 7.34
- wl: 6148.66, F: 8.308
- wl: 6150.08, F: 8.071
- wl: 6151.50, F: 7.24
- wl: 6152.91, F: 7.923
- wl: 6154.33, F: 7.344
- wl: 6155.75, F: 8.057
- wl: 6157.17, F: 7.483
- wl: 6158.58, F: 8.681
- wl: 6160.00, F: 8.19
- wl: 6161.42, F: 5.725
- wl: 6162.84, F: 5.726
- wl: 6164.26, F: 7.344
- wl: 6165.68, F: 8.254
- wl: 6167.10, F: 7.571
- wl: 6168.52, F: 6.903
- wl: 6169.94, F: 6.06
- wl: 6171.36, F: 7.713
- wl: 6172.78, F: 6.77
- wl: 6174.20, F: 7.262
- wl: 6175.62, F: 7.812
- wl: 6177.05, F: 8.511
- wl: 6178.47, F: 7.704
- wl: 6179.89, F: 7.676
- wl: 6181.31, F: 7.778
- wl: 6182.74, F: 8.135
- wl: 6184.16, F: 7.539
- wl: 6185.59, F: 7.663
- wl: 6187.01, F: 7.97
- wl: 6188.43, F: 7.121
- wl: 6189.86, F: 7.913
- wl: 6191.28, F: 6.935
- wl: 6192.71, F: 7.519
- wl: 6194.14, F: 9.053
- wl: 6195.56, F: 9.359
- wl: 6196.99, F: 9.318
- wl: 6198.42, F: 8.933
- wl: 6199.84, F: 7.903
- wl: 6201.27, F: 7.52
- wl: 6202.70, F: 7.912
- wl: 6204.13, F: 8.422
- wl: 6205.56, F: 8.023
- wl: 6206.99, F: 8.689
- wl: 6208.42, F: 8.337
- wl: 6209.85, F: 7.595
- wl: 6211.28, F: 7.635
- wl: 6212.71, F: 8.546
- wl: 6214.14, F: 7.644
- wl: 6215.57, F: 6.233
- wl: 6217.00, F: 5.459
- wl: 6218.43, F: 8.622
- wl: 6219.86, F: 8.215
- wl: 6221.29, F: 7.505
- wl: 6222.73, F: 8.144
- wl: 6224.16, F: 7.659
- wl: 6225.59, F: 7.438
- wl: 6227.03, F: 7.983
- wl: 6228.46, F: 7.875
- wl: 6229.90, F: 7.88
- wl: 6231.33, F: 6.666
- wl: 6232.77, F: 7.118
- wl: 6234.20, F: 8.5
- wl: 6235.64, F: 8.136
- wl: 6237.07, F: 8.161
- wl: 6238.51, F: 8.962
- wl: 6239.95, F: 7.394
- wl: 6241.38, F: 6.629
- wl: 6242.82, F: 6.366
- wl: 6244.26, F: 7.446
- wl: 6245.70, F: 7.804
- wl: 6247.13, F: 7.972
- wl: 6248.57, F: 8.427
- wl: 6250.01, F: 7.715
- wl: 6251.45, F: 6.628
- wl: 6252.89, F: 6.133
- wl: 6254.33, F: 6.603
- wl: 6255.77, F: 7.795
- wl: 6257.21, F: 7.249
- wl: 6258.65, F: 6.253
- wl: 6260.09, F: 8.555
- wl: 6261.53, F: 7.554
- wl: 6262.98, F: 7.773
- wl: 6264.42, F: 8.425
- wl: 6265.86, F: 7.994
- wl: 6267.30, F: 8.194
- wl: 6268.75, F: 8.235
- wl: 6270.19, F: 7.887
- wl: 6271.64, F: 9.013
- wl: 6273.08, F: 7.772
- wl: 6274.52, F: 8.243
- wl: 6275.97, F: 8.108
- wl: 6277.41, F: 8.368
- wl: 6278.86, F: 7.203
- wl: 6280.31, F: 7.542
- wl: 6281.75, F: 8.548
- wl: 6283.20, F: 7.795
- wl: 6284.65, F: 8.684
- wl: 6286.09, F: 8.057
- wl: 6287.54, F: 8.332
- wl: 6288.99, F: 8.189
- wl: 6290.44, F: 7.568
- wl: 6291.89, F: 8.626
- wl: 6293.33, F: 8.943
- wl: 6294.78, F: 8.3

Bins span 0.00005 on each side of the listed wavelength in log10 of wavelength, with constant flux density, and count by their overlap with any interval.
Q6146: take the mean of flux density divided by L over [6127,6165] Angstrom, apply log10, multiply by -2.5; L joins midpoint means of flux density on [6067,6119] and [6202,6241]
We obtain 0.045 mag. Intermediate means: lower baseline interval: 8.02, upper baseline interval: 7.8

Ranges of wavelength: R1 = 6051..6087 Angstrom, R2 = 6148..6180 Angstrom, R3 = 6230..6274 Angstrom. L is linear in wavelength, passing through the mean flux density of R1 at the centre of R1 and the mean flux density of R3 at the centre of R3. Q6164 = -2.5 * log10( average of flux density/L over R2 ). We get 0.05 mag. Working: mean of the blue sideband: 7.99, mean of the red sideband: 7.65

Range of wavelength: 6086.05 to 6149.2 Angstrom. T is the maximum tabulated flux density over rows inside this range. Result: 9.109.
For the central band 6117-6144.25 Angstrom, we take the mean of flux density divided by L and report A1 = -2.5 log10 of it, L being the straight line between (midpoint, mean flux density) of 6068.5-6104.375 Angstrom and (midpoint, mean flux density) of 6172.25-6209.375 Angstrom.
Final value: 0.06 mag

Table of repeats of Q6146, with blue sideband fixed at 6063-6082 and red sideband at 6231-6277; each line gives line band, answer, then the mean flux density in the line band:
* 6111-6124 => 0.05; 7.58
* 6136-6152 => 0.04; 7.6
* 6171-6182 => 0.02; 7.65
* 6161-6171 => 0.14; 6.86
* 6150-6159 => 0.01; 7.79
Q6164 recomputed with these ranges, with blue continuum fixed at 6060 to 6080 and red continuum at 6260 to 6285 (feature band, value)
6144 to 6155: 0.058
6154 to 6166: 0.091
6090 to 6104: 0.024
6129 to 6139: 0.051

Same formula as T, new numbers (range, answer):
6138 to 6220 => 9.359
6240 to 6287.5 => 9.013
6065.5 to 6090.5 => 9.136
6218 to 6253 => 8.962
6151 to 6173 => 8.681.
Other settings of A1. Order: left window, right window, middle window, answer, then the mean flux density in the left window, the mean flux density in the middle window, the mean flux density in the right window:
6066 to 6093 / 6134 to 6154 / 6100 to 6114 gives 0.05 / 8.15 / 7.57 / 7.6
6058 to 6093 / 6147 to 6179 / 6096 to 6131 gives 0.03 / 8.07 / 7.63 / 7.48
